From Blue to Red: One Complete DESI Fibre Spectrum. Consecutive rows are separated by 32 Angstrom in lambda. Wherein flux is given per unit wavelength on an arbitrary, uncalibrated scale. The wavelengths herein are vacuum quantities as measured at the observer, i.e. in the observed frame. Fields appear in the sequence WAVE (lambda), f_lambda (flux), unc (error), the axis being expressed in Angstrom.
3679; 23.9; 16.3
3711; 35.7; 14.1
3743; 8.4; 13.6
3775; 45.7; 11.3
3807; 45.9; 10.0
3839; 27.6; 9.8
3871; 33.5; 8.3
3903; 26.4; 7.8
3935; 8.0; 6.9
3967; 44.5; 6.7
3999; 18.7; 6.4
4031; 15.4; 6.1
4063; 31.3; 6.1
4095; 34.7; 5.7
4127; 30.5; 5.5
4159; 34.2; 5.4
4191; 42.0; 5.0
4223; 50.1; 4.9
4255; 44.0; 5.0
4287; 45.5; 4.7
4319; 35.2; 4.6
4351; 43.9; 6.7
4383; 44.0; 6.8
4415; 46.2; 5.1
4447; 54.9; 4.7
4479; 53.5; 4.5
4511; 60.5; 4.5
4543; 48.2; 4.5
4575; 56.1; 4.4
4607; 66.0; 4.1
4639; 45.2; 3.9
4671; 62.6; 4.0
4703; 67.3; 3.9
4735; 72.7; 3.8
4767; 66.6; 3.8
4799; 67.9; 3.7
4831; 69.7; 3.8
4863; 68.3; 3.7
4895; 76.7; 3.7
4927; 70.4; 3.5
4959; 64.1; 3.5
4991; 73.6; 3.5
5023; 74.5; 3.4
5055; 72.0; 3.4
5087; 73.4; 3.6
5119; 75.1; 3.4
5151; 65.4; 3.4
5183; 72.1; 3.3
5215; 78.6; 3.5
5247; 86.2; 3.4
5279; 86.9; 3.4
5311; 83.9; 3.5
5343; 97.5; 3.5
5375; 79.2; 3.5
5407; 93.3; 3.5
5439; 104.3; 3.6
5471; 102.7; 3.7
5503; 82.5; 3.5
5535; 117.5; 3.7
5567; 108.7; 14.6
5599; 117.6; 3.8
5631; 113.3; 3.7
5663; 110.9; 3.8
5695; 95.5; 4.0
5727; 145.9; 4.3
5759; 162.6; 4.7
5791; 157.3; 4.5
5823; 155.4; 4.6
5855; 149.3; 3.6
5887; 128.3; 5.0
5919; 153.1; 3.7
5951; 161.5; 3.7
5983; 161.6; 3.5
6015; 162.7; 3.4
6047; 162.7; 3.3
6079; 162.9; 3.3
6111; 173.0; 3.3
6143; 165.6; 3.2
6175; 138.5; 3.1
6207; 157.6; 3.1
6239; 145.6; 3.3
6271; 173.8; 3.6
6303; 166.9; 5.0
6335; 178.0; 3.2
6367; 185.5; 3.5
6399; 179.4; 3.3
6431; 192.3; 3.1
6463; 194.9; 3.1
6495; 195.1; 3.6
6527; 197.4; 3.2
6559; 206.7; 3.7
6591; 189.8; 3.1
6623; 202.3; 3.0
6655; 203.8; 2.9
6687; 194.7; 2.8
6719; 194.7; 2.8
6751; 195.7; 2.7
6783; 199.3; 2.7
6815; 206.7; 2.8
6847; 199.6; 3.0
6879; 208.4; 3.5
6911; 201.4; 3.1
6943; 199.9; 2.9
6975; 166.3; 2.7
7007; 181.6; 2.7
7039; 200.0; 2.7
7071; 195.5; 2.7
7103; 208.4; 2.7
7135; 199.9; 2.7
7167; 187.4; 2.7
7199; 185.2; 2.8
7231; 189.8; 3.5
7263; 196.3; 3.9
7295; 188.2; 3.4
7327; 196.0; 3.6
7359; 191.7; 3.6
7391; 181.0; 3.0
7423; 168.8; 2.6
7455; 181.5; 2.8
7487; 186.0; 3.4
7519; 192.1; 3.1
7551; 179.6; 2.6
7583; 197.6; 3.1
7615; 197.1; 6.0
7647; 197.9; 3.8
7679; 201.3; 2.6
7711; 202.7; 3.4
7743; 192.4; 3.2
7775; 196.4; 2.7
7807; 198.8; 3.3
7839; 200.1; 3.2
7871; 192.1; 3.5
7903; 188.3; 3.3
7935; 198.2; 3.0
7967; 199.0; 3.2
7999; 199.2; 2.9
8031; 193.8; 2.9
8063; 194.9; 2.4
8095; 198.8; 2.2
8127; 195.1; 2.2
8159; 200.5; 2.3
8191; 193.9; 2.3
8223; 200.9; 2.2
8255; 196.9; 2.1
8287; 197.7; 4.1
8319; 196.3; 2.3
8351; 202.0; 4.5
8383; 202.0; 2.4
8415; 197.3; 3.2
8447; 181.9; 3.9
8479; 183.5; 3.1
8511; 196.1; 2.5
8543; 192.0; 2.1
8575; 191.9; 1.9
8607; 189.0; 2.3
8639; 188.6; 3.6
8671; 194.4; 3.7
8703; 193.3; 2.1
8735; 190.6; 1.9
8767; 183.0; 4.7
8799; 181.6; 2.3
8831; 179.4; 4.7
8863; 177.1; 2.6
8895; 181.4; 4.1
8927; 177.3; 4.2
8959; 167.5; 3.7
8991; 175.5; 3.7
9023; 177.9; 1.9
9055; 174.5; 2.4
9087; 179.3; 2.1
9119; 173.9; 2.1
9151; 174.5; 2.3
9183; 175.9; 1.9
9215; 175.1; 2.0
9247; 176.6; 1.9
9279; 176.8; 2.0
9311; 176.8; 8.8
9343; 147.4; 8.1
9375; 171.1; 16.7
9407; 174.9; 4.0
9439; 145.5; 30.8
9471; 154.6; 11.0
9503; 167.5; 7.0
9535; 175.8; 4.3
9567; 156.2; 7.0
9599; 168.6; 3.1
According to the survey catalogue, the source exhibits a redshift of 0.435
